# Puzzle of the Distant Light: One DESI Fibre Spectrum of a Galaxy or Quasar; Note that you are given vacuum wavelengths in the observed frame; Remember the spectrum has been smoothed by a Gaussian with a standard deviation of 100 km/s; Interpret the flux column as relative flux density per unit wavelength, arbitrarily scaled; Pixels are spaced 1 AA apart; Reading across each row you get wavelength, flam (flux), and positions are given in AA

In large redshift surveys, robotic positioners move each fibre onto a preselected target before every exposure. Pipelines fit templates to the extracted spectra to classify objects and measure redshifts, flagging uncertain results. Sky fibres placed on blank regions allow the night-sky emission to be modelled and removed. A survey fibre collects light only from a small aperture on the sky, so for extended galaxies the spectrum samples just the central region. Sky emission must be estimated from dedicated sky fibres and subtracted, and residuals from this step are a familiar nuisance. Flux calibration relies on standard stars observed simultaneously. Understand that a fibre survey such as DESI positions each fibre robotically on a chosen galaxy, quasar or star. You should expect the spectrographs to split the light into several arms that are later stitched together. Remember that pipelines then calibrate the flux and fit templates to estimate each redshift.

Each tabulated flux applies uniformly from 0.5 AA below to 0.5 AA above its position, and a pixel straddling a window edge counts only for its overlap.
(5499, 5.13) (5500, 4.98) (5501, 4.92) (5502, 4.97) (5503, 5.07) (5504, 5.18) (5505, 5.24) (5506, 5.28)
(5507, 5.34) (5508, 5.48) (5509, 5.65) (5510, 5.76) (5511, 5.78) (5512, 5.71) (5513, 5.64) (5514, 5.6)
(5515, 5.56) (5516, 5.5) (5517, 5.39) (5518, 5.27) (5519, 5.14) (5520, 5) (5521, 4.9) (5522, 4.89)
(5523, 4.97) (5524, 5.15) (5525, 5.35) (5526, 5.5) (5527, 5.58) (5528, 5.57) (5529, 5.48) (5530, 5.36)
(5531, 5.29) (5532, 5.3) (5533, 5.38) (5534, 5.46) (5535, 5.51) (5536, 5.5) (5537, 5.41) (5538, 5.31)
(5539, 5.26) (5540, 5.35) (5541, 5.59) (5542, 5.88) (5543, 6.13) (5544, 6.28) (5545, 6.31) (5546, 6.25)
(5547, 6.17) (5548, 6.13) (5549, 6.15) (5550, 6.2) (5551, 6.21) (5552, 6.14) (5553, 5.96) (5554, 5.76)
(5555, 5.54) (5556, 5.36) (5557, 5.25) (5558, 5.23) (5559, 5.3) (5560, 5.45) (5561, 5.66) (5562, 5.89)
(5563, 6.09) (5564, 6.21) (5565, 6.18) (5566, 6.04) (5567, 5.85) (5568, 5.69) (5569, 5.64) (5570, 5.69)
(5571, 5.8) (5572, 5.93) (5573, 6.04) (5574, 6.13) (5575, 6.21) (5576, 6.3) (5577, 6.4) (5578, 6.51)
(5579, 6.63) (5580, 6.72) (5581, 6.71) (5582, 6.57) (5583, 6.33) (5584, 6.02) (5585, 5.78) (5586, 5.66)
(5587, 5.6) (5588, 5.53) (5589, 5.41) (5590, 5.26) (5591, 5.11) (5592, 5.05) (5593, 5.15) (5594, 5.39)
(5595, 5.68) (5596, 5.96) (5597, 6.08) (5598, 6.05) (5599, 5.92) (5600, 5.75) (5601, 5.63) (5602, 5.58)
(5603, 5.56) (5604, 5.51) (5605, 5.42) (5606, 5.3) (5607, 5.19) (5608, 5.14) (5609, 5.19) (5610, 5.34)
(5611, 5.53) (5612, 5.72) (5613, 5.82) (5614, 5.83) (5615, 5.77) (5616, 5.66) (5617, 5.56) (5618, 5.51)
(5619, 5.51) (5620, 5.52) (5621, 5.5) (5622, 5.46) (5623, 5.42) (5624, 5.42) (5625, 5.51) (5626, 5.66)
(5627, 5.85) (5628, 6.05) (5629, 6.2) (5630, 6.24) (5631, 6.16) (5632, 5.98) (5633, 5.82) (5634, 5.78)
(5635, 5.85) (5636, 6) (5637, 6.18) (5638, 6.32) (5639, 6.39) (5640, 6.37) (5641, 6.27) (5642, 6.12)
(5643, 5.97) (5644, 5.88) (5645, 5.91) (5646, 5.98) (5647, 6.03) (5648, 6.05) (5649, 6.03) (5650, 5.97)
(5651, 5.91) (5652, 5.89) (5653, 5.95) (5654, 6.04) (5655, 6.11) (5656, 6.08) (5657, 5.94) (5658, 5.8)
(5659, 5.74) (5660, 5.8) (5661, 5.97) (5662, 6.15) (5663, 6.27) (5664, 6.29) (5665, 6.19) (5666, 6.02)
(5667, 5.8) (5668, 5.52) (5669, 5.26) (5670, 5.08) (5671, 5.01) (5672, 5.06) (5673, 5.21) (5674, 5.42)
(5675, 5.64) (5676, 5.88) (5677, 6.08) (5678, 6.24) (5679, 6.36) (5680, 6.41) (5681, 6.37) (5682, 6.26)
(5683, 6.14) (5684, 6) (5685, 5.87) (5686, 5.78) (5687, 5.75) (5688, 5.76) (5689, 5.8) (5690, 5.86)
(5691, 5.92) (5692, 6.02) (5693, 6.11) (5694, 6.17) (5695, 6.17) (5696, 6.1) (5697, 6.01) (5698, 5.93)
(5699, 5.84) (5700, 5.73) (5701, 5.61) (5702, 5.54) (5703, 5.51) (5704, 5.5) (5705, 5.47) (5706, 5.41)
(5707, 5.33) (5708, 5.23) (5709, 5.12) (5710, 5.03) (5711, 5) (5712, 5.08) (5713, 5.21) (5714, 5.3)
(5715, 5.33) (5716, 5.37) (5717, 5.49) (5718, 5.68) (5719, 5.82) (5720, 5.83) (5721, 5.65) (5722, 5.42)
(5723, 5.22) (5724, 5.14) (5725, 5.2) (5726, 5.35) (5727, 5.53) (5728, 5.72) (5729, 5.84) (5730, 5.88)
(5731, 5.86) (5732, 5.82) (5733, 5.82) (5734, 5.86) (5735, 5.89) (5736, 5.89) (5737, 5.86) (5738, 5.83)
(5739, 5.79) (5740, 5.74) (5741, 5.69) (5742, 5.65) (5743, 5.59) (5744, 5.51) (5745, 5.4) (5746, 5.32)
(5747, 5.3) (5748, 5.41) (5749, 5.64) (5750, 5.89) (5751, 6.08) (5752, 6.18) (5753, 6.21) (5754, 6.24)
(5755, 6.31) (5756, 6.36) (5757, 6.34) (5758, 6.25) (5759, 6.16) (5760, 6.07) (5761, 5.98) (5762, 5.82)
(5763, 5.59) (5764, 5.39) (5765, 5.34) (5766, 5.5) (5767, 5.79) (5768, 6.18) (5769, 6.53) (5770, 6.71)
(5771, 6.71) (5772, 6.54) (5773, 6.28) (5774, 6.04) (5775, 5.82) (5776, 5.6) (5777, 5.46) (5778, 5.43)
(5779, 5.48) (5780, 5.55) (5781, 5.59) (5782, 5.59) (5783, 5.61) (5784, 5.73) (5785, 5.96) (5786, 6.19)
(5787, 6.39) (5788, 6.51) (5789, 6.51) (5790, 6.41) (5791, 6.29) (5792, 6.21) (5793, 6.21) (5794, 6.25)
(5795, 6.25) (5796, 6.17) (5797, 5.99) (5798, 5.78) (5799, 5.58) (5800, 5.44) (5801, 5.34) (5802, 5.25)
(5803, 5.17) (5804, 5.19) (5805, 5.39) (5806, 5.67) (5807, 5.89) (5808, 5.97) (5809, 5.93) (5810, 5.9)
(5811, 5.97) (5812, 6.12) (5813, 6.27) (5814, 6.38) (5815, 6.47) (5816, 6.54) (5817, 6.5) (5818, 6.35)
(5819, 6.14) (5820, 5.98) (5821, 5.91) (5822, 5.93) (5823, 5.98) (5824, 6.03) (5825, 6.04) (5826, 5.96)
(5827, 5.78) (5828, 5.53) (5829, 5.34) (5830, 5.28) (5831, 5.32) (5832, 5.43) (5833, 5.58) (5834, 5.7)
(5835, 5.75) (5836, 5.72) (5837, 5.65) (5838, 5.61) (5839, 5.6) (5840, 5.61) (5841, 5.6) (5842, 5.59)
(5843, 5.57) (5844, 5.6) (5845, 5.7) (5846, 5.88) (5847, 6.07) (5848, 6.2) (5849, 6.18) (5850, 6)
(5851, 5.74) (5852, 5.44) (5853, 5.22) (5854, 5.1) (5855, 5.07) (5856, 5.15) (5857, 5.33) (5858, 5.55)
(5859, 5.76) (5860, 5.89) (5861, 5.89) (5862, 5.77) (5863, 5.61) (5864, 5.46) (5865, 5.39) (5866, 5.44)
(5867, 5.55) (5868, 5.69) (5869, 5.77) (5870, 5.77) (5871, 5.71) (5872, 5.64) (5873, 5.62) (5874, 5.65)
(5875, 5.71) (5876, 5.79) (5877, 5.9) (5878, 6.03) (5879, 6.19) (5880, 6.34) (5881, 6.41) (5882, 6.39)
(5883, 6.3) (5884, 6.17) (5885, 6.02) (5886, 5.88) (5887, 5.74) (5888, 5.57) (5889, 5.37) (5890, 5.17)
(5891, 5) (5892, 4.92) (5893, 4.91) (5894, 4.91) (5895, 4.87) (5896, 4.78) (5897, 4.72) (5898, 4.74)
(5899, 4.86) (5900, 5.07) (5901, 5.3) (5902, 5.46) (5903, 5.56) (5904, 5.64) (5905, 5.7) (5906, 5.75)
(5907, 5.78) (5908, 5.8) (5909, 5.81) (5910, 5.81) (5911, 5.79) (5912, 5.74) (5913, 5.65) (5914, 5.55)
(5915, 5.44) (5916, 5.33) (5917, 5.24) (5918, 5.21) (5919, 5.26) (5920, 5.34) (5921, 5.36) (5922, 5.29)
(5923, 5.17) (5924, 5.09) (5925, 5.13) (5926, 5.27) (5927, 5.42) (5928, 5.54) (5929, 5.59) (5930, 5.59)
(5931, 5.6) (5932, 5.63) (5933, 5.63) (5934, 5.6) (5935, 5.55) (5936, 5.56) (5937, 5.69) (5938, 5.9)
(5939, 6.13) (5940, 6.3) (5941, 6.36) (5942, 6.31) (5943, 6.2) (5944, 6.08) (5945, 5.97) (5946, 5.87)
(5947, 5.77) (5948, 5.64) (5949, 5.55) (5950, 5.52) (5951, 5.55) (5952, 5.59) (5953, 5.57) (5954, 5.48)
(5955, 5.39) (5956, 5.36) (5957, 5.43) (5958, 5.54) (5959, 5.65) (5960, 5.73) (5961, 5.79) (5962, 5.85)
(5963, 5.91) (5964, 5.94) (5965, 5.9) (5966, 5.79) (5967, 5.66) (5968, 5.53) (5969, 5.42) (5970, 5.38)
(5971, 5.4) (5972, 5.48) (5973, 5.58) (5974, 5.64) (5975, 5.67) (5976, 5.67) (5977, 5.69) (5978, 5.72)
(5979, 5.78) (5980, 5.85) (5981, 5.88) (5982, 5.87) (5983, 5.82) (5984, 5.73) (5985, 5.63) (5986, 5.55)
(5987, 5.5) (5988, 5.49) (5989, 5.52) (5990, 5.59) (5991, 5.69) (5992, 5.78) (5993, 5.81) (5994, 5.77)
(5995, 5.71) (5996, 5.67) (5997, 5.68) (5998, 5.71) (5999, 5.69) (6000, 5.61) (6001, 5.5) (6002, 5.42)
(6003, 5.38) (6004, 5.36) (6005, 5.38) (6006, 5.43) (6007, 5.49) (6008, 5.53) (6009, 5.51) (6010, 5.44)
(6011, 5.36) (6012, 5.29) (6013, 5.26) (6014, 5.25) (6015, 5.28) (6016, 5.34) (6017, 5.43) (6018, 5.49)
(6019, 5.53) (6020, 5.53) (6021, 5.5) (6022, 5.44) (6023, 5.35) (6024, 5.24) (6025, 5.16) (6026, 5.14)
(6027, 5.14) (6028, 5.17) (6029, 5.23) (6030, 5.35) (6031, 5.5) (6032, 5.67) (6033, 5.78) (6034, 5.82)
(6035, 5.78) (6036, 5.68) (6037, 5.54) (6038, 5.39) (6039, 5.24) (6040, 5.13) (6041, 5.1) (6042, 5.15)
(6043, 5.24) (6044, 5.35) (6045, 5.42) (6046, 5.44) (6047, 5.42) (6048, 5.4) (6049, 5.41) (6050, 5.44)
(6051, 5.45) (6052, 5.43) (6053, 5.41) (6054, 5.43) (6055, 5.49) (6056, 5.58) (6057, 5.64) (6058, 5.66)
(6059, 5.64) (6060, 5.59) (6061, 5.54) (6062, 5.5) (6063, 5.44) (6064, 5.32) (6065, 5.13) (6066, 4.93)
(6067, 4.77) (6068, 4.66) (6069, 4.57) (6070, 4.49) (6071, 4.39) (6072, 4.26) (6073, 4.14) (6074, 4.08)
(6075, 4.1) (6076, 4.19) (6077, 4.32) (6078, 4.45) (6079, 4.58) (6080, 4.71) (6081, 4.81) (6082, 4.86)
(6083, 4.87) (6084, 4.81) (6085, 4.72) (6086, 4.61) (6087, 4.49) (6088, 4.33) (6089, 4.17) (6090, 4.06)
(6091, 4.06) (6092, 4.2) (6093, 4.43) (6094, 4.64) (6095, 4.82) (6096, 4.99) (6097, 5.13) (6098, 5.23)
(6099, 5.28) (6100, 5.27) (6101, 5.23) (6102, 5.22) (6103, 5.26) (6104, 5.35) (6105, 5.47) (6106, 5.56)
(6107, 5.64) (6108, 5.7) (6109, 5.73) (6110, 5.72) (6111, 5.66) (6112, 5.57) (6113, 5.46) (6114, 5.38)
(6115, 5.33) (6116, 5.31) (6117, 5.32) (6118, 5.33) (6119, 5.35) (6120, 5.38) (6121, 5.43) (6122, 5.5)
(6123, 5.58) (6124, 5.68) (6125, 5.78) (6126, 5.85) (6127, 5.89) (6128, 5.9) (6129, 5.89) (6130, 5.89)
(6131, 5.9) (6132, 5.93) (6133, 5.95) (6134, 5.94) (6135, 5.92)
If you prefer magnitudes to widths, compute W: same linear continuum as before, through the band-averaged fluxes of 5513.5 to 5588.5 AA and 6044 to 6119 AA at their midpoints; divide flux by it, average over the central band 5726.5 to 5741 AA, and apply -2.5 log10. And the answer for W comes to -0.06 mag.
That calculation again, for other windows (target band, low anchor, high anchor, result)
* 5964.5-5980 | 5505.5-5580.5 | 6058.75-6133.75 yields -0.078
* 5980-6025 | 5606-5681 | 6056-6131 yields -0.059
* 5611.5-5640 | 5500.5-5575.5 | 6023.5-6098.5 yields -0.060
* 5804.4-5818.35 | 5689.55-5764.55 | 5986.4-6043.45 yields -0.085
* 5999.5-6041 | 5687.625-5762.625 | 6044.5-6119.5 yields -0.051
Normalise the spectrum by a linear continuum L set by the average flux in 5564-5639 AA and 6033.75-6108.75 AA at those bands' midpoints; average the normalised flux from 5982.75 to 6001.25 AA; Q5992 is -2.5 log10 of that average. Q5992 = -0.10 mag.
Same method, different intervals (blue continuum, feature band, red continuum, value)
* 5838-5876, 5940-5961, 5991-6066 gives -0.040 mag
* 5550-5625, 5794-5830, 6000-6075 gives -0.070 mag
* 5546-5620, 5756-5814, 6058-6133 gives -0.078 mag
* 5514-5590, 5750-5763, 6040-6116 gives -0.124 mag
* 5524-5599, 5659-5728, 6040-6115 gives -0.016 mag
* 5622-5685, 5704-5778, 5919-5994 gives 0.023 mag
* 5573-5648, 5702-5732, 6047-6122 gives 0.041 mag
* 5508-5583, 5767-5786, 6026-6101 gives -0.098 mag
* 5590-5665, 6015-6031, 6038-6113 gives -0.044 mag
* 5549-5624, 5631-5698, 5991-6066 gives -0.045 mag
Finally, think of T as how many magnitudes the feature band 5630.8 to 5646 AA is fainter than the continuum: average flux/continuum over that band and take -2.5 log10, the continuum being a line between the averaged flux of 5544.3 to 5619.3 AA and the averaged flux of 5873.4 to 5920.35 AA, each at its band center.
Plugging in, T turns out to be -0.057 mag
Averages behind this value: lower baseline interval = 5.8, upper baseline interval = 5.54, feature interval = 6.06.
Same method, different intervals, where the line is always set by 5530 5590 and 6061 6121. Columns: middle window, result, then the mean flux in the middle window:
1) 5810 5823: -0.15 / 6.19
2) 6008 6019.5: -0.07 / 5.39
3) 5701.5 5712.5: 0.06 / 5.29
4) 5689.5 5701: -0.06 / 5.97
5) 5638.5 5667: -0.06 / 6.04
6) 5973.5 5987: -0.12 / 5.72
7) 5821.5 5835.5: -0.06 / 5.69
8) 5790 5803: -0.08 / 5.89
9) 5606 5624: 0.05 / 5.5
